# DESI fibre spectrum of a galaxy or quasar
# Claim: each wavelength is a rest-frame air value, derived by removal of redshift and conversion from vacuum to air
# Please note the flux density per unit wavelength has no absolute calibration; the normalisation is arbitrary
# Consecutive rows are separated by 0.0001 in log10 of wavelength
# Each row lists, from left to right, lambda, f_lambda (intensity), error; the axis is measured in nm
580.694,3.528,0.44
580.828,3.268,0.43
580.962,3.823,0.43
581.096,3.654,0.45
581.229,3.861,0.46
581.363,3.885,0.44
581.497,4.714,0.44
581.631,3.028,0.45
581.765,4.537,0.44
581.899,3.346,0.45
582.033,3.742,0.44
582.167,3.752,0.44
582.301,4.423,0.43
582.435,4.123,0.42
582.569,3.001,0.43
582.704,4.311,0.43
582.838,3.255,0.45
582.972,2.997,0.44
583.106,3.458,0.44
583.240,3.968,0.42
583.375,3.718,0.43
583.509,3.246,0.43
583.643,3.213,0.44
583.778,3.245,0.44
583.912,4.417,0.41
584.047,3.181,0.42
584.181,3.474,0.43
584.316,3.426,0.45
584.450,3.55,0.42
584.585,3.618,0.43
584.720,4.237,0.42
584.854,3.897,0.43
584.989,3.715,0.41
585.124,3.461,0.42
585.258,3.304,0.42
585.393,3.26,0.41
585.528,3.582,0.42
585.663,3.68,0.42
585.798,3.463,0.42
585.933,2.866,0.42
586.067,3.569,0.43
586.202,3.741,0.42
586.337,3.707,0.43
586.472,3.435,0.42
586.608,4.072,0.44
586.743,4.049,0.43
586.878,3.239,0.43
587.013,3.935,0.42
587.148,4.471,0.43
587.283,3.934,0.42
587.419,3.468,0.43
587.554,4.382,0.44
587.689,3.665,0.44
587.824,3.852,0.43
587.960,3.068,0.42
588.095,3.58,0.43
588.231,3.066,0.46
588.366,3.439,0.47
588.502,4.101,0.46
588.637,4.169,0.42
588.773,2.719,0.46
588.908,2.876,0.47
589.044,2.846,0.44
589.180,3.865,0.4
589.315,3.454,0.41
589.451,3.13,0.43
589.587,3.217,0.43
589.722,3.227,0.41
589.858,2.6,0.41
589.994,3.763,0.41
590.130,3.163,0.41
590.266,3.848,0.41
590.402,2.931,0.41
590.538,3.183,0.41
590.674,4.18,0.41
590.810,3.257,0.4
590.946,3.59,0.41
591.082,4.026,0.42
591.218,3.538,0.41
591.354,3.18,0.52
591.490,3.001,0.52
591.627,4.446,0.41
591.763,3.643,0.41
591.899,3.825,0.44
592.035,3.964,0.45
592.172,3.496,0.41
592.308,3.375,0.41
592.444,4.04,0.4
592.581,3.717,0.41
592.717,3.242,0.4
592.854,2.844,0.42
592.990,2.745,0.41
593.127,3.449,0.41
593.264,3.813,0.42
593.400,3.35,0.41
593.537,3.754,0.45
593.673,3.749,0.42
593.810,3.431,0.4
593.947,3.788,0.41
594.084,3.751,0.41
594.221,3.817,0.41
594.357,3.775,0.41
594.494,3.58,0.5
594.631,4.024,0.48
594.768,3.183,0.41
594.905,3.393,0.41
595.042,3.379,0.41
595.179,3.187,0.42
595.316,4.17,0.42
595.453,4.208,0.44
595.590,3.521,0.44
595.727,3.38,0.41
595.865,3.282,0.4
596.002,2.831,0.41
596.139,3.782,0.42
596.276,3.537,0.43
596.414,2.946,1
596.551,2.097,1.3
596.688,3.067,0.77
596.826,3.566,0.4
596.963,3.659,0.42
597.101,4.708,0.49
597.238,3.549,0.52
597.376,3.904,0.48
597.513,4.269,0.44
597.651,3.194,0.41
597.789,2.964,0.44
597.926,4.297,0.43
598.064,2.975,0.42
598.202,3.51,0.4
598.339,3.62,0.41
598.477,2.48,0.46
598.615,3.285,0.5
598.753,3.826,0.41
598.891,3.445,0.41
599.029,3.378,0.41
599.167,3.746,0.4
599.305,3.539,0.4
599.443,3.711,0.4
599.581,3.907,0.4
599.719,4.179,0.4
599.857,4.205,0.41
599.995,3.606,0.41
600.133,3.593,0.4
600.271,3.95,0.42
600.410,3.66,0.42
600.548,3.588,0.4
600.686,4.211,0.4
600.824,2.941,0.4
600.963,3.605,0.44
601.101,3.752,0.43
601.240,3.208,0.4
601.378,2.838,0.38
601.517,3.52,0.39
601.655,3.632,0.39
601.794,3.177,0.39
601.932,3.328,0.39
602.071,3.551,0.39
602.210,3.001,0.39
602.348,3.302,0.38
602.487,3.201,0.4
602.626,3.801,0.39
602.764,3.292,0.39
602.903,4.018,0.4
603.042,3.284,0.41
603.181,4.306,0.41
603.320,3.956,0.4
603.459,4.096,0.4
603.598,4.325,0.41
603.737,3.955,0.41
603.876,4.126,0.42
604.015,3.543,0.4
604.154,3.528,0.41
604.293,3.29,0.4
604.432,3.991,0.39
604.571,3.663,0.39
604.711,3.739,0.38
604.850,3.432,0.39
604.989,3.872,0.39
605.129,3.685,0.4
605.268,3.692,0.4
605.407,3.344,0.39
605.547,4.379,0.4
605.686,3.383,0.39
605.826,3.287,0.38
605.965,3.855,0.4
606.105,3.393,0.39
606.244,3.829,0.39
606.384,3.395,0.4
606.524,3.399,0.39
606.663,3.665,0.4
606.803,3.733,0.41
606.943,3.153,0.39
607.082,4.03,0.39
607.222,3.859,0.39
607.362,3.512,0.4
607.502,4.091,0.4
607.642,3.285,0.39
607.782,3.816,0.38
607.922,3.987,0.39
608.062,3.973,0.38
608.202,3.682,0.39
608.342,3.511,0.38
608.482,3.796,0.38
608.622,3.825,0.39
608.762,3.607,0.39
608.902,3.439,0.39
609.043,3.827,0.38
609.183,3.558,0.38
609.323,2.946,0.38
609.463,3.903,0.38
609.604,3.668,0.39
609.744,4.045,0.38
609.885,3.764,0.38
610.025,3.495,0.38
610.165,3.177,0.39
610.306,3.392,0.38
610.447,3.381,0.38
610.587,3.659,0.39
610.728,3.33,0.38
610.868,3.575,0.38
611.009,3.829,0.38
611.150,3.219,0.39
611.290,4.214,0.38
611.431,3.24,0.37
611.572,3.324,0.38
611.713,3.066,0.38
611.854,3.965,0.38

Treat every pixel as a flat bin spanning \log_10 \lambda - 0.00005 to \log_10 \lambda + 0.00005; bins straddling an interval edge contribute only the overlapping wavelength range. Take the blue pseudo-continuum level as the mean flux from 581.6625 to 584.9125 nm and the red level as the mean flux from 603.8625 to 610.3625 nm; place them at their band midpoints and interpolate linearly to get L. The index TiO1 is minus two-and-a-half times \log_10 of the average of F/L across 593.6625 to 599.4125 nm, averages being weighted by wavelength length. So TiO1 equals 0.04 mag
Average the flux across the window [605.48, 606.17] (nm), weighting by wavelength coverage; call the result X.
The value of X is 3.66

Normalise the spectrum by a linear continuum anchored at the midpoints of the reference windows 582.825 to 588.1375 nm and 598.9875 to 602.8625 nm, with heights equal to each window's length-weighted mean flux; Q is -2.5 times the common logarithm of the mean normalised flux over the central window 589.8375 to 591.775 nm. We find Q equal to 0.027 mag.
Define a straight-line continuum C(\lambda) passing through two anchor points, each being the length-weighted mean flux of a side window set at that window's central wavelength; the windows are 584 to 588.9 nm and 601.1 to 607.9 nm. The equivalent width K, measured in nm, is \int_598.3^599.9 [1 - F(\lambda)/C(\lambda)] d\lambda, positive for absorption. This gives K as 0.01 nm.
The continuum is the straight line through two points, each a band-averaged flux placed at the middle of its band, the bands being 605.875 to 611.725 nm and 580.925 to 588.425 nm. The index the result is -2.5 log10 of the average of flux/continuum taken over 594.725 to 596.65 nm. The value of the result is 0.09 mag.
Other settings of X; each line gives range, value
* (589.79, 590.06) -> 3.17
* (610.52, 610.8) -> 3.5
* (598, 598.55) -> 3.15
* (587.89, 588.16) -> 3.32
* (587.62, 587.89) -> 3.77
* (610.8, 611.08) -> 3.69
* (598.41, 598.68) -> 2.88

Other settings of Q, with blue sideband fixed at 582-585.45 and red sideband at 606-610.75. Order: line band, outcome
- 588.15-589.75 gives 0.08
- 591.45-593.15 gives 0.03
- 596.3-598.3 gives 0.04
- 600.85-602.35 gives 0.09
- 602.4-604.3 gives -0.05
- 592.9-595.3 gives 0.02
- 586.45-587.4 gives -0.07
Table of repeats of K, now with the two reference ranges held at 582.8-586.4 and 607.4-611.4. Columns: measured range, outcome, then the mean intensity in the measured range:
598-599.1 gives 0.08 nm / 3.32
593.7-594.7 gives -0.05 nm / 3.74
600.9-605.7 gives -0.02 nm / 3.63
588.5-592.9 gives 0.12 nm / 3.46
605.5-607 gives 0.02 nm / 3.58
